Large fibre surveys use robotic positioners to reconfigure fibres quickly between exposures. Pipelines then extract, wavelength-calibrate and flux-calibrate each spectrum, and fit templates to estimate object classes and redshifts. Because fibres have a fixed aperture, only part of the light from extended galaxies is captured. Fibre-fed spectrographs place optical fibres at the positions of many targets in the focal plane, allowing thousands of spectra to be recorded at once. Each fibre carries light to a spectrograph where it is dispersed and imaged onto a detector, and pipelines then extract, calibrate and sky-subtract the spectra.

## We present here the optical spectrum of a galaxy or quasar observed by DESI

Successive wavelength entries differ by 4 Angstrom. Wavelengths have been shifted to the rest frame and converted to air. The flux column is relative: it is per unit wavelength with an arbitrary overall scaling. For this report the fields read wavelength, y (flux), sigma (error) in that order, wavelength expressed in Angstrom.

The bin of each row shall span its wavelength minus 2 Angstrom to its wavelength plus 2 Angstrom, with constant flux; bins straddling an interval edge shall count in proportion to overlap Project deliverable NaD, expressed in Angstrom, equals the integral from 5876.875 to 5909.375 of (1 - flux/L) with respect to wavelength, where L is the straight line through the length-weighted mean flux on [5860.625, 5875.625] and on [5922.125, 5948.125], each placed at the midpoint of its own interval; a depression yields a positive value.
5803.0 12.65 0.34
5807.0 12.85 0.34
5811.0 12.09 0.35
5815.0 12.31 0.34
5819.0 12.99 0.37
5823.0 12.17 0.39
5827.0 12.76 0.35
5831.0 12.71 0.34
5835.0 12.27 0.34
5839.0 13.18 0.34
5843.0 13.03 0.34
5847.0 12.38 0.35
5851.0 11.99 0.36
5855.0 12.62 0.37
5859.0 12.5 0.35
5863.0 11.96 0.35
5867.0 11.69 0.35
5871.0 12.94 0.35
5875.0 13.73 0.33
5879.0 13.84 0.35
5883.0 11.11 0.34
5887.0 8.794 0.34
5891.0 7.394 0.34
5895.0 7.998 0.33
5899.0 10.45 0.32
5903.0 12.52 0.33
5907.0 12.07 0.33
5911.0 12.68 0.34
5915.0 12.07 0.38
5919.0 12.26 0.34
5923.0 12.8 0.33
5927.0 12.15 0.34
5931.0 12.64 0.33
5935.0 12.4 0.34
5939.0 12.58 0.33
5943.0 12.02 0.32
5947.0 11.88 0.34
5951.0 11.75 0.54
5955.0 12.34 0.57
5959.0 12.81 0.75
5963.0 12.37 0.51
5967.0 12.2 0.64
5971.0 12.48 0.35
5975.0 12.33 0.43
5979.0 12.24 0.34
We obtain 4.9 Angstrom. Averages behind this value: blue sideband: 12.5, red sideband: 12.3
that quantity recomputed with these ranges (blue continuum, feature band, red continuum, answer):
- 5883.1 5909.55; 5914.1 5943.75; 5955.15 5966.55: -3.0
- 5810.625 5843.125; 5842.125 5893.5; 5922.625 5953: 2.9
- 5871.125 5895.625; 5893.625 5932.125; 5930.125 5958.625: -1.0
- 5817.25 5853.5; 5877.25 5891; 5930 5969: 2.0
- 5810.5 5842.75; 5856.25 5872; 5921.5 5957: 0.3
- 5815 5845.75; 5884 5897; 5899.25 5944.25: 4.3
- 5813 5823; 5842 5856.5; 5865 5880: 0.4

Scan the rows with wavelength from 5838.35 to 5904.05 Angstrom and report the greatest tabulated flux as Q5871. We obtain 13.84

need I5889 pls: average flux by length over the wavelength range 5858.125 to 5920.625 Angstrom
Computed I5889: 11.5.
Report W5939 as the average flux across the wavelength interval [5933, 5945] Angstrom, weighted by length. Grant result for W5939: 12.3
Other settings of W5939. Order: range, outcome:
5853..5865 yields 12.4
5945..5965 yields 12.2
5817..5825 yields 12.6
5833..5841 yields 12.7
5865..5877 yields 12.8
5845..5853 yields 12.2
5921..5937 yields 12.5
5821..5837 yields 12.5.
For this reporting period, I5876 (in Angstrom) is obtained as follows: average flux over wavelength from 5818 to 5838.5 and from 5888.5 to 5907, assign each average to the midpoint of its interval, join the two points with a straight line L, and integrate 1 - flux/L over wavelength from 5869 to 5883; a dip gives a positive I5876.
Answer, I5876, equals -3.2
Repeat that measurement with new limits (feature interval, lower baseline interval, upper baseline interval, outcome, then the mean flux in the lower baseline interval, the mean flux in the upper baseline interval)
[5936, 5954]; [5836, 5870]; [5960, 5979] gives 0.4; 12.4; 12.4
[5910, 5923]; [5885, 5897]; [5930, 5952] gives -2.8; 8.06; 12.2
